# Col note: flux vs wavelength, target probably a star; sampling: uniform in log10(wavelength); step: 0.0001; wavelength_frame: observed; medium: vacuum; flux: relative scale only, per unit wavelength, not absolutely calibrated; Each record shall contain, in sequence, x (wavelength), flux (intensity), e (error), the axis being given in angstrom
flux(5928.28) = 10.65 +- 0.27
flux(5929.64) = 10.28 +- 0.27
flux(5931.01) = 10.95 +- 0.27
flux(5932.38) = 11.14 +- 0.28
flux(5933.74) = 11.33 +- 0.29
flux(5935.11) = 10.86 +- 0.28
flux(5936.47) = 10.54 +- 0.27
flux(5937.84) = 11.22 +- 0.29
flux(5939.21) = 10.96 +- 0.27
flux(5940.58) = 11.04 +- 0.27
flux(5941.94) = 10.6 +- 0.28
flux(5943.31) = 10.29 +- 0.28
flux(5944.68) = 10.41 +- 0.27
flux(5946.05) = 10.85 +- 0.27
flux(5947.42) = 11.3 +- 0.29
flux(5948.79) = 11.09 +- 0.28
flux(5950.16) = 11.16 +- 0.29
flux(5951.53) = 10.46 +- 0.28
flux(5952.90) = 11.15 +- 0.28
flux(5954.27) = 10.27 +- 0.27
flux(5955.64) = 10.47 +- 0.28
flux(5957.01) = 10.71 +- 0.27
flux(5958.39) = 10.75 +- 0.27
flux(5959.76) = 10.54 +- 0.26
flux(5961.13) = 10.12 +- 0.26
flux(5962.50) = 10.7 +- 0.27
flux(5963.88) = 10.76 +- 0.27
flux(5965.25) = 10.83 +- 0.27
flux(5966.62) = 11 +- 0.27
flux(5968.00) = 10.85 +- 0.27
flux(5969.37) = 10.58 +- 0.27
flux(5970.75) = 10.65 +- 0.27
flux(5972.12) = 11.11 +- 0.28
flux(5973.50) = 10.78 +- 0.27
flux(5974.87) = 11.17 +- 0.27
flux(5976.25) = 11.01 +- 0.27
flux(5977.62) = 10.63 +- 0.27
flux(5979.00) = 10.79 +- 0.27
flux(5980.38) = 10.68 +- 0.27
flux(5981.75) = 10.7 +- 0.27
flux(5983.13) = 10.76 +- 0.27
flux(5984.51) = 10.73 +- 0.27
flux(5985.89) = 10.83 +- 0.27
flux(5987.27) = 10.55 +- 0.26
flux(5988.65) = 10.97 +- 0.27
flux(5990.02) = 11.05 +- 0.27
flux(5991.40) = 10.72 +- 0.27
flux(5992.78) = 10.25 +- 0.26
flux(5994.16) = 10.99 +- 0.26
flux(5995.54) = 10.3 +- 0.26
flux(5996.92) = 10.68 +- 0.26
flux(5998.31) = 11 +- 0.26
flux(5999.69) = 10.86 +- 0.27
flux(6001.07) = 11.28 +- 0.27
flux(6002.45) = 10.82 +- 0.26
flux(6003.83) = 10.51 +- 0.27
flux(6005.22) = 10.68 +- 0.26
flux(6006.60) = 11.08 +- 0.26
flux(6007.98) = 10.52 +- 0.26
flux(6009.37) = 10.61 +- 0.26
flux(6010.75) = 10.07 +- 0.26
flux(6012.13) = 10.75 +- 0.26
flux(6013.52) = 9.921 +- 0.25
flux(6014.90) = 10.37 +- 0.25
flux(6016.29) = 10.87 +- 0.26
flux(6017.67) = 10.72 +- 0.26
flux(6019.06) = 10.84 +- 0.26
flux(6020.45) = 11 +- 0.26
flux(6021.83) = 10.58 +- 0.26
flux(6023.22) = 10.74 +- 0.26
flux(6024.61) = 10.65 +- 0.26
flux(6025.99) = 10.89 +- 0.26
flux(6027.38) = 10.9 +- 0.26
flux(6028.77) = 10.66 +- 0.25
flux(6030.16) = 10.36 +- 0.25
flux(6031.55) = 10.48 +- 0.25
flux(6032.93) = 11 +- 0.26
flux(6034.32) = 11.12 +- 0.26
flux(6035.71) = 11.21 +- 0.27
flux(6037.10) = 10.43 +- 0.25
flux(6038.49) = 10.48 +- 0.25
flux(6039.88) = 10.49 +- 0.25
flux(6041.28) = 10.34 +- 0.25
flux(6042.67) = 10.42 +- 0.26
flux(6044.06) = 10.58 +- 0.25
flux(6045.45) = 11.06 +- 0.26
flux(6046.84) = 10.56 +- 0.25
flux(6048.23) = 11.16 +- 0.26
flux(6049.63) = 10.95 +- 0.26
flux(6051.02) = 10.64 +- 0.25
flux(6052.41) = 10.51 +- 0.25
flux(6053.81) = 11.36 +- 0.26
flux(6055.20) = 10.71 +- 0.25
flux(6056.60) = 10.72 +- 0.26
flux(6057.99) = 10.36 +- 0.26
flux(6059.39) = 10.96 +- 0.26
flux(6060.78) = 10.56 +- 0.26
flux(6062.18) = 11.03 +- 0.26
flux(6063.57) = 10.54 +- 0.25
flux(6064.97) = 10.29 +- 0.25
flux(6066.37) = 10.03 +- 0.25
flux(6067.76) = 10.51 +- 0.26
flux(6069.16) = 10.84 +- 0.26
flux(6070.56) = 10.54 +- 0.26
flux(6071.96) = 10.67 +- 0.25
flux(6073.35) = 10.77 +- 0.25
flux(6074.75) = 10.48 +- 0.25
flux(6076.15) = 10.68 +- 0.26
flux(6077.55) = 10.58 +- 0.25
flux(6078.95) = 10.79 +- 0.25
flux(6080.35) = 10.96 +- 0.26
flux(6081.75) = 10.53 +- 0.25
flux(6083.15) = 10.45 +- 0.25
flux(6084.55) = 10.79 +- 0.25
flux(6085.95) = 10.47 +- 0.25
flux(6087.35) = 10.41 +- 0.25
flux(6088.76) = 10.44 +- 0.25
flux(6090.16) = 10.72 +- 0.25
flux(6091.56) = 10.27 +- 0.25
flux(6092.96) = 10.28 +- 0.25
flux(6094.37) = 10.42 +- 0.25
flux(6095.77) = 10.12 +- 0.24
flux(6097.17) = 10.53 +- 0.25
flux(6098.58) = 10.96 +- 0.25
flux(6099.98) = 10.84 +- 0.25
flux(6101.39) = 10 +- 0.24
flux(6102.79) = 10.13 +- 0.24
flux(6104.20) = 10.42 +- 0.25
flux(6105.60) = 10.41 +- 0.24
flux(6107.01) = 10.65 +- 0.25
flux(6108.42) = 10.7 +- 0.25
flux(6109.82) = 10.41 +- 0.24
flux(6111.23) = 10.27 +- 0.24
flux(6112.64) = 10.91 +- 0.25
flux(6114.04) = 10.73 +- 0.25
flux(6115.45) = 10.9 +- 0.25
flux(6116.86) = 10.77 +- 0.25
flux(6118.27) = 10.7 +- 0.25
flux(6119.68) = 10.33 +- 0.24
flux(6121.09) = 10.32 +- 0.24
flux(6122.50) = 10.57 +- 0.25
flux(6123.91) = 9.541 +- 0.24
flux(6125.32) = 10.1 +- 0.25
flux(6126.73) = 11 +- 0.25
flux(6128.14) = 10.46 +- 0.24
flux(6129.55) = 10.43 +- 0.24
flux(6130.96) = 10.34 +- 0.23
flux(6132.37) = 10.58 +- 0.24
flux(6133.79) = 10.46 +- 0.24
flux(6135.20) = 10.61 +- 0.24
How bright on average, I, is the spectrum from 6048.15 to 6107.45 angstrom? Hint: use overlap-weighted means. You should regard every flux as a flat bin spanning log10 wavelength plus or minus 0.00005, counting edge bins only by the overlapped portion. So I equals 10.6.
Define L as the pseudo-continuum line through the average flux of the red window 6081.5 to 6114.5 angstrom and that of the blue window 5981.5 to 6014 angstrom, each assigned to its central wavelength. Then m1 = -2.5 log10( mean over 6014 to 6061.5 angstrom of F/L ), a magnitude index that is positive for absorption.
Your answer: -0.011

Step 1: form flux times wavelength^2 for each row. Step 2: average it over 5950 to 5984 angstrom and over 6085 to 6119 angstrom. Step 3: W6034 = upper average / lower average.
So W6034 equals 1.02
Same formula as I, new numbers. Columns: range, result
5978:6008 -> 10.8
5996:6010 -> 10.8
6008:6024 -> 10.6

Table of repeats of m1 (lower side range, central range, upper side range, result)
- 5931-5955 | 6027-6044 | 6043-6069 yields 0.008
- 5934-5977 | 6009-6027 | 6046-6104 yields 0.006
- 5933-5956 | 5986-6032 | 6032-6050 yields 0.009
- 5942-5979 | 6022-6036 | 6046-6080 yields -0.008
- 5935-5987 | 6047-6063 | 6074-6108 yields -0.022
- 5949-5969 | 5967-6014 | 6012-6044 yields -0.005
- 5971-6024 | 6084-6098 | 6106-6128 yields 0.013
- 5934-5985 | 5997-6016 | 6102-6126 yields 0.003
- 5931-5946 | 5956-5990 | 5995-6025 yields 0.000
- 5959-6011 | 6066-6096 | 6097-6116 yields 0.005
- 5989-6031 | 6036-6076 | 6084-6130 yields -0.006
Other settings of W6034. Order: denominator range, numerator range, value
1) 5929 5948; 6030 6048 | 1.02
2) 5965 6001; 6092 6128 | 1.01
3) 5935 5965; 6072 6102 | 1.03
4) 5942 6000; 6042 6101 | 1.02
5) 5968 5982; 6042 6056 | 1.02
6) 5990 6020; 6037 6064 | 1.02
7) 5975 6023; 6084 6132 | 1.01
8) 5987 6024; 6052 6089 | 1.02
